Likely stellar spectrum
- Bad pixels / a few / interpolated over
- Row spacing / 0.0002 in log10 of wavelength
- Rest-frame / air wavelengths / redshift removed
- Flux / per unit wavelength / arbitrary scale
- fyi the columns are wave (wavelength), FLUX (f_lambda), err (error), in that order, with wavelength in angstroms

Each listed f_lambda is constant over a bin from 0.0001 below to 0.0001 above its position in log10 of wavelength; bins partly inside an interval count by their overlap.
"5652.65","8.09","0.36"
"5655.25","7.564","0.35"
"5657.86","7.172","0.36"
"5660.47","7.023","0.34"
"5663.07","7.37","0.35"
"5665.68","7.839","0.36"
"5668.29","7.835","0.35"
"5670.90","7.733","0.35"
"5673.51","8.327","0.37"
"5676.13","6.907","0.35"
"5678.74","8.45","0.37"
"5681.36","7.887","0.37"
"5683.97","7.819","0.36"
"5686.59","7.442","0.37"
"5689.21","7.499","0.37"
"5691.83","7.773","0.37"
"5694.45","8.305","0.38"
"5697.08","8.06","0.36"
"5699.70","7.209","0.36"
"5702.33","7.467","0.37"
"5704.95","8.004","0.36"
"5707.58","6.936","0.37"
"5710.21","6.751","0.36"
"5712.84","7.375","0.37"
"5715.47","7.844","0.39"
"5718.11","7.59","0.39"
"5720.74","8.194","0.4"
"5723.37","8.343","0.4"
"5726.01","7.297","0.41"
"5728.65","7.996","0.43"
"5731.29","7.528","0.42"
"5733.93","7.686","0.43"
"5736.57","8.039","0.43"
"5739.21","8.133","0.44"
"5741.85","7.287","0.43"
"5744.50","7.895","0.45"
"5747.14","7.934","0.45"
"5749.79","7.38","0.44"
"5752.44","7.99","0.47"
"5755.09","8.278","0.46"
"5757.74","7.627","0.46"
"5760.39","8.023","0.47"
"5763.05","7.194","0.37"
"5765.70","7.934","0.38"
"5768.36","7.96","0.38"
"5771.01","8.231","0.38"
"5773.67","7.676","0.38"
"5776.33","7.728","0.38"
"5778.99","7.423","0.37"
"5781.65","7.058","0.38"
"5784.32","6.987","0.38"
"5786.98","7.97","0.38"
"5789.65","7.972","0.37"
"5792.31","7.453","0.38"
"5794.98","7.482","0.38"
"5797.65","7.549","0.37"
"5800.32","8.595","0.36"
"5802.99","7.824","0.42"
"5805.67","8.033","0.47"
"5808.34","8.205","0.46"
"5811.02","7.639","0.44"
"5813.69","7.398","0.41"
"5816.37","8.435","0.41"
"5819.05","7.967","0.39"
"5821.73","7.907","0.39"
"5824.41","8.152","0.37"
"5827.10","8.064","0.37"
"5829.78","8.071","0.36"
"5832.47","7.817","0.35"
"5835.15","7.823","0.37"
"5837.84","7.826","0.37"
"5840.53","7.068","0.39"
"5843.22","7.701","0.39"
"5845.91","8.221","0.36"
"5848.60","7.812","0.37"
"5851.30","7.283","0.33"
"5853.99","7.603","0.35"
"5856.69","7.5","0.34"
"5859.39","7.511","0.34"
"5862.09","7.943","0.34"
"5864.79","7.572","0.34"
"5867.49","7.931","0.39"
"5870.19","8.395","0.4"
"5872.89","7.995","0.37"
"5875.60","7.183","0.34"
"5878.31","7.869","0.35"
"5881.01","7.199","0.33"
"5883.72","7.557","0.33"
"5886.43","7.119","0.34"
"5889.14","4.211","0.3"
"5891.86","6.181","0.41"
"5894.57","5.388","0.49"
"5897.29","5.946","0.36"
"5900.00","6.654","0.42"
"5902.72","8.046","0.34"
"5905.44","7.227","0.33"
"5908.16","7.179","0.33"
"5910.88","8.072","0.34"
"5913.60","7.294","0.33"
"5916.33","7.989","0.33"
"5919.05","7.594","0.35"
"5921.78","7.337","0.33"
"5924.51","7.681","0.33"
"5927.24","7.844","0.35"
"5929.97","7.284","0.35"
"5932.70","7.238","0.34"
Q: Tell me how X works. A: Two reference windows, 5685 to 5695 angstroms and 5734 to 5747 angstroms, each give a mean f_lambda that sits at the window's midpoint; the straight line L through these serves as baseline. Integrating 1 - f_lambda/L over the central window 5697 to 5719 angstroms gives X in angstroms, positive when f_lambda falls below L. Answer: 0.9 angstroms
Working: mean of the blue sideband 7.71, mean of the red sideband 7.84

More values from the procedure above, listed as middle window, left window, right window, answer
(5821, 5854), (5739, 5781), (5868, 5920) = -1.8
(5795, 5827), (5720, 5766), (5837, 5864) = -1.0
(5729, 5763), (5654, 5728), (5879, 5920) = -1.6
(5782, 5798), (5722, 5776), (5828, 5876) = 0.5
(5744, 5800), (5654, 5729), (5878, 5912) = -3.1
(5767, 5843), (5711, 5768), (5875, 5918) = -3.7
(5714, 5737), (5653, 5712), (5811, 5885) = -0.5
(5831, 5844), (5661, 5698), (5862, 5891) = -0.4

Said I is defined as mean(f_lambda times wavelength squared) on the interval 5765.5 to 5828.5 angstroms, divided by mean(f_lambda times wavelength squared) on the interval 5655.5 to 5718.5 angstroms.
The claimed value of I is 1.07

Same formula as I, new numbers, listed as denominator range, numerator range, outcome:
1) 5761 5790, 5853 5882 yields 1.04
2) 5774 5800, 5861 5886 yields 1.05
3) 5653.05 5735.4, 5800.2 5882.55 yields 1.07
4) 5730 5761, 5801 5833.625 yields 1.05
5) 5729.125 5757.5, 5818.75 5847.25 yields 1.04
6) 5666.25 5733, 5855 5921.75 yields 1.00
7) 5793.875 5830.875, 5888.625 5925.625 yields 0.91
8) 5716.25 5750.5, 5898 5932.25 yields 1.02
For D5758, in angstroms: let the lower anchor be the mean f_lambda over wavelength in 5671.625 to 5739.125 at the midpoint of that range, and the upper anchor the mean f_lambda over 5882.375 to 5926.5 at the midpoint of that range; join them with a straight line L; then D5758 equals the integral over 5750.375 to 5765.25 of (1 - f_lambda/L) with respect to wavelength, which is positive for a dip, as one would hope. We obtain -0.6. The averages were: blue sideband 7.72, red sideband 6.98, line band 7.81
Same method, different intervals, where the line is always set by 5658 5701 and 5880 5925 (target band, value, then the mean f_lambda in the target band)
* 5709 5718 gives 0.3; 7.36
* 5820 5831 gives -1.3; 8.04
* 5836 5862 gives -1.8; 7.63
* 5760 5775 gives -0.8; 7.82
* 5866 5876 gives -1.2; 7.94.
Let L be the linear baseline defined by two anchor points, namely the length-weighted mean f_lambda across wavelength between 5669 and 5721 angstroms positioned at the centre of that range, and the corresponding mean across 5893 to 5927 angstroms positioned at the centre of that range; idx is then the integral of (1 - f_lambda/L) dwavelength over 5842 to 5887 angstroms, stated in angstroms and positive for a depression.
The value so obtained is -2.3 angstroms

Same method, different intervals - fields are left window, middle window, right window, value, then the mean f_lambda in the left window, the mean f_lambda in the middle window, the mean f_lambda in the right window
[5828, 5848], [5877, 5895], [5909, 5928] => 2.7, 7.8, 6.56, 7.67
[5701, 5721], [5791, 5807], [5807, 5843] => -0.1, 7.48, 7.82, 7.87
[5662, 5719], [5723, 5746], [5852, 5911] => -0.7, 7.66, 7.78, 7.18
